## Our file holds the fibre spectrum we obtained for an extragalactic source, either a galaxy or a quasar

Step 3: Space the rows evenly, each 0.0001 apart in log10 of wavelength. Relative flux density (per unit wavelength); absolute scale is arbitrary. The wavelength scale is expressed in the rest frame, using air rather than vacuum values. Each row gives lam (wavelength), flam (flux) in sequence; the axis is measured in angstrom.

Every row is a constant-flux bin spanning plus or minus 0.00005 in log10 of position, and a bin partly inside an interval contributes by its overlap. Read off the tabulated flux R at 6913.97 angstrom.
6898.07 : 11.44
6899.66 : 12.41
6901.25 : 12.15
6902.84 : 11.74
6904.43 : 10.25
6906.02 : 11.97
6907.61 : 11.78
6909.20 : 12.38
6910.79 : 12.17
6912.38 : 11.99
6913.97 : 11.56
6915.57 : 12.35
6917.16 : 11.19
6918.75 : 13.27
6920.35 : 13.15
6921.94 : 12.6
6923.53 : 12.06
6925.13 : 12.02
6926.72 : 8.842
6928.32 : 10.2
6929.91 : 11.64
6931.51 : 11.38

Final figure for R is 11.56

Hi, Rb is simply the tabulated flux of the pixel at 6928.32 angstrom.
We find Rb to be 10.2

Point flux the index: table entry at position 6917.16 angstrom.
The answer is 11.19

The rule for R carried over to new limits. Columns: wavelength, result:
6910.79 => 12.17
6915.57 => 12.35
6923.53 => 12.06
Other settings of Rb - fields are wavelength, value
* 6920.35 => 13.15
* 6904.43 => 10.25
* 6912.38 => 11.99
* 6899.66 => 12.41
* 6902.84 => 11.74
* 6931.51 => 11.38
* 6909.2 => 12.38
